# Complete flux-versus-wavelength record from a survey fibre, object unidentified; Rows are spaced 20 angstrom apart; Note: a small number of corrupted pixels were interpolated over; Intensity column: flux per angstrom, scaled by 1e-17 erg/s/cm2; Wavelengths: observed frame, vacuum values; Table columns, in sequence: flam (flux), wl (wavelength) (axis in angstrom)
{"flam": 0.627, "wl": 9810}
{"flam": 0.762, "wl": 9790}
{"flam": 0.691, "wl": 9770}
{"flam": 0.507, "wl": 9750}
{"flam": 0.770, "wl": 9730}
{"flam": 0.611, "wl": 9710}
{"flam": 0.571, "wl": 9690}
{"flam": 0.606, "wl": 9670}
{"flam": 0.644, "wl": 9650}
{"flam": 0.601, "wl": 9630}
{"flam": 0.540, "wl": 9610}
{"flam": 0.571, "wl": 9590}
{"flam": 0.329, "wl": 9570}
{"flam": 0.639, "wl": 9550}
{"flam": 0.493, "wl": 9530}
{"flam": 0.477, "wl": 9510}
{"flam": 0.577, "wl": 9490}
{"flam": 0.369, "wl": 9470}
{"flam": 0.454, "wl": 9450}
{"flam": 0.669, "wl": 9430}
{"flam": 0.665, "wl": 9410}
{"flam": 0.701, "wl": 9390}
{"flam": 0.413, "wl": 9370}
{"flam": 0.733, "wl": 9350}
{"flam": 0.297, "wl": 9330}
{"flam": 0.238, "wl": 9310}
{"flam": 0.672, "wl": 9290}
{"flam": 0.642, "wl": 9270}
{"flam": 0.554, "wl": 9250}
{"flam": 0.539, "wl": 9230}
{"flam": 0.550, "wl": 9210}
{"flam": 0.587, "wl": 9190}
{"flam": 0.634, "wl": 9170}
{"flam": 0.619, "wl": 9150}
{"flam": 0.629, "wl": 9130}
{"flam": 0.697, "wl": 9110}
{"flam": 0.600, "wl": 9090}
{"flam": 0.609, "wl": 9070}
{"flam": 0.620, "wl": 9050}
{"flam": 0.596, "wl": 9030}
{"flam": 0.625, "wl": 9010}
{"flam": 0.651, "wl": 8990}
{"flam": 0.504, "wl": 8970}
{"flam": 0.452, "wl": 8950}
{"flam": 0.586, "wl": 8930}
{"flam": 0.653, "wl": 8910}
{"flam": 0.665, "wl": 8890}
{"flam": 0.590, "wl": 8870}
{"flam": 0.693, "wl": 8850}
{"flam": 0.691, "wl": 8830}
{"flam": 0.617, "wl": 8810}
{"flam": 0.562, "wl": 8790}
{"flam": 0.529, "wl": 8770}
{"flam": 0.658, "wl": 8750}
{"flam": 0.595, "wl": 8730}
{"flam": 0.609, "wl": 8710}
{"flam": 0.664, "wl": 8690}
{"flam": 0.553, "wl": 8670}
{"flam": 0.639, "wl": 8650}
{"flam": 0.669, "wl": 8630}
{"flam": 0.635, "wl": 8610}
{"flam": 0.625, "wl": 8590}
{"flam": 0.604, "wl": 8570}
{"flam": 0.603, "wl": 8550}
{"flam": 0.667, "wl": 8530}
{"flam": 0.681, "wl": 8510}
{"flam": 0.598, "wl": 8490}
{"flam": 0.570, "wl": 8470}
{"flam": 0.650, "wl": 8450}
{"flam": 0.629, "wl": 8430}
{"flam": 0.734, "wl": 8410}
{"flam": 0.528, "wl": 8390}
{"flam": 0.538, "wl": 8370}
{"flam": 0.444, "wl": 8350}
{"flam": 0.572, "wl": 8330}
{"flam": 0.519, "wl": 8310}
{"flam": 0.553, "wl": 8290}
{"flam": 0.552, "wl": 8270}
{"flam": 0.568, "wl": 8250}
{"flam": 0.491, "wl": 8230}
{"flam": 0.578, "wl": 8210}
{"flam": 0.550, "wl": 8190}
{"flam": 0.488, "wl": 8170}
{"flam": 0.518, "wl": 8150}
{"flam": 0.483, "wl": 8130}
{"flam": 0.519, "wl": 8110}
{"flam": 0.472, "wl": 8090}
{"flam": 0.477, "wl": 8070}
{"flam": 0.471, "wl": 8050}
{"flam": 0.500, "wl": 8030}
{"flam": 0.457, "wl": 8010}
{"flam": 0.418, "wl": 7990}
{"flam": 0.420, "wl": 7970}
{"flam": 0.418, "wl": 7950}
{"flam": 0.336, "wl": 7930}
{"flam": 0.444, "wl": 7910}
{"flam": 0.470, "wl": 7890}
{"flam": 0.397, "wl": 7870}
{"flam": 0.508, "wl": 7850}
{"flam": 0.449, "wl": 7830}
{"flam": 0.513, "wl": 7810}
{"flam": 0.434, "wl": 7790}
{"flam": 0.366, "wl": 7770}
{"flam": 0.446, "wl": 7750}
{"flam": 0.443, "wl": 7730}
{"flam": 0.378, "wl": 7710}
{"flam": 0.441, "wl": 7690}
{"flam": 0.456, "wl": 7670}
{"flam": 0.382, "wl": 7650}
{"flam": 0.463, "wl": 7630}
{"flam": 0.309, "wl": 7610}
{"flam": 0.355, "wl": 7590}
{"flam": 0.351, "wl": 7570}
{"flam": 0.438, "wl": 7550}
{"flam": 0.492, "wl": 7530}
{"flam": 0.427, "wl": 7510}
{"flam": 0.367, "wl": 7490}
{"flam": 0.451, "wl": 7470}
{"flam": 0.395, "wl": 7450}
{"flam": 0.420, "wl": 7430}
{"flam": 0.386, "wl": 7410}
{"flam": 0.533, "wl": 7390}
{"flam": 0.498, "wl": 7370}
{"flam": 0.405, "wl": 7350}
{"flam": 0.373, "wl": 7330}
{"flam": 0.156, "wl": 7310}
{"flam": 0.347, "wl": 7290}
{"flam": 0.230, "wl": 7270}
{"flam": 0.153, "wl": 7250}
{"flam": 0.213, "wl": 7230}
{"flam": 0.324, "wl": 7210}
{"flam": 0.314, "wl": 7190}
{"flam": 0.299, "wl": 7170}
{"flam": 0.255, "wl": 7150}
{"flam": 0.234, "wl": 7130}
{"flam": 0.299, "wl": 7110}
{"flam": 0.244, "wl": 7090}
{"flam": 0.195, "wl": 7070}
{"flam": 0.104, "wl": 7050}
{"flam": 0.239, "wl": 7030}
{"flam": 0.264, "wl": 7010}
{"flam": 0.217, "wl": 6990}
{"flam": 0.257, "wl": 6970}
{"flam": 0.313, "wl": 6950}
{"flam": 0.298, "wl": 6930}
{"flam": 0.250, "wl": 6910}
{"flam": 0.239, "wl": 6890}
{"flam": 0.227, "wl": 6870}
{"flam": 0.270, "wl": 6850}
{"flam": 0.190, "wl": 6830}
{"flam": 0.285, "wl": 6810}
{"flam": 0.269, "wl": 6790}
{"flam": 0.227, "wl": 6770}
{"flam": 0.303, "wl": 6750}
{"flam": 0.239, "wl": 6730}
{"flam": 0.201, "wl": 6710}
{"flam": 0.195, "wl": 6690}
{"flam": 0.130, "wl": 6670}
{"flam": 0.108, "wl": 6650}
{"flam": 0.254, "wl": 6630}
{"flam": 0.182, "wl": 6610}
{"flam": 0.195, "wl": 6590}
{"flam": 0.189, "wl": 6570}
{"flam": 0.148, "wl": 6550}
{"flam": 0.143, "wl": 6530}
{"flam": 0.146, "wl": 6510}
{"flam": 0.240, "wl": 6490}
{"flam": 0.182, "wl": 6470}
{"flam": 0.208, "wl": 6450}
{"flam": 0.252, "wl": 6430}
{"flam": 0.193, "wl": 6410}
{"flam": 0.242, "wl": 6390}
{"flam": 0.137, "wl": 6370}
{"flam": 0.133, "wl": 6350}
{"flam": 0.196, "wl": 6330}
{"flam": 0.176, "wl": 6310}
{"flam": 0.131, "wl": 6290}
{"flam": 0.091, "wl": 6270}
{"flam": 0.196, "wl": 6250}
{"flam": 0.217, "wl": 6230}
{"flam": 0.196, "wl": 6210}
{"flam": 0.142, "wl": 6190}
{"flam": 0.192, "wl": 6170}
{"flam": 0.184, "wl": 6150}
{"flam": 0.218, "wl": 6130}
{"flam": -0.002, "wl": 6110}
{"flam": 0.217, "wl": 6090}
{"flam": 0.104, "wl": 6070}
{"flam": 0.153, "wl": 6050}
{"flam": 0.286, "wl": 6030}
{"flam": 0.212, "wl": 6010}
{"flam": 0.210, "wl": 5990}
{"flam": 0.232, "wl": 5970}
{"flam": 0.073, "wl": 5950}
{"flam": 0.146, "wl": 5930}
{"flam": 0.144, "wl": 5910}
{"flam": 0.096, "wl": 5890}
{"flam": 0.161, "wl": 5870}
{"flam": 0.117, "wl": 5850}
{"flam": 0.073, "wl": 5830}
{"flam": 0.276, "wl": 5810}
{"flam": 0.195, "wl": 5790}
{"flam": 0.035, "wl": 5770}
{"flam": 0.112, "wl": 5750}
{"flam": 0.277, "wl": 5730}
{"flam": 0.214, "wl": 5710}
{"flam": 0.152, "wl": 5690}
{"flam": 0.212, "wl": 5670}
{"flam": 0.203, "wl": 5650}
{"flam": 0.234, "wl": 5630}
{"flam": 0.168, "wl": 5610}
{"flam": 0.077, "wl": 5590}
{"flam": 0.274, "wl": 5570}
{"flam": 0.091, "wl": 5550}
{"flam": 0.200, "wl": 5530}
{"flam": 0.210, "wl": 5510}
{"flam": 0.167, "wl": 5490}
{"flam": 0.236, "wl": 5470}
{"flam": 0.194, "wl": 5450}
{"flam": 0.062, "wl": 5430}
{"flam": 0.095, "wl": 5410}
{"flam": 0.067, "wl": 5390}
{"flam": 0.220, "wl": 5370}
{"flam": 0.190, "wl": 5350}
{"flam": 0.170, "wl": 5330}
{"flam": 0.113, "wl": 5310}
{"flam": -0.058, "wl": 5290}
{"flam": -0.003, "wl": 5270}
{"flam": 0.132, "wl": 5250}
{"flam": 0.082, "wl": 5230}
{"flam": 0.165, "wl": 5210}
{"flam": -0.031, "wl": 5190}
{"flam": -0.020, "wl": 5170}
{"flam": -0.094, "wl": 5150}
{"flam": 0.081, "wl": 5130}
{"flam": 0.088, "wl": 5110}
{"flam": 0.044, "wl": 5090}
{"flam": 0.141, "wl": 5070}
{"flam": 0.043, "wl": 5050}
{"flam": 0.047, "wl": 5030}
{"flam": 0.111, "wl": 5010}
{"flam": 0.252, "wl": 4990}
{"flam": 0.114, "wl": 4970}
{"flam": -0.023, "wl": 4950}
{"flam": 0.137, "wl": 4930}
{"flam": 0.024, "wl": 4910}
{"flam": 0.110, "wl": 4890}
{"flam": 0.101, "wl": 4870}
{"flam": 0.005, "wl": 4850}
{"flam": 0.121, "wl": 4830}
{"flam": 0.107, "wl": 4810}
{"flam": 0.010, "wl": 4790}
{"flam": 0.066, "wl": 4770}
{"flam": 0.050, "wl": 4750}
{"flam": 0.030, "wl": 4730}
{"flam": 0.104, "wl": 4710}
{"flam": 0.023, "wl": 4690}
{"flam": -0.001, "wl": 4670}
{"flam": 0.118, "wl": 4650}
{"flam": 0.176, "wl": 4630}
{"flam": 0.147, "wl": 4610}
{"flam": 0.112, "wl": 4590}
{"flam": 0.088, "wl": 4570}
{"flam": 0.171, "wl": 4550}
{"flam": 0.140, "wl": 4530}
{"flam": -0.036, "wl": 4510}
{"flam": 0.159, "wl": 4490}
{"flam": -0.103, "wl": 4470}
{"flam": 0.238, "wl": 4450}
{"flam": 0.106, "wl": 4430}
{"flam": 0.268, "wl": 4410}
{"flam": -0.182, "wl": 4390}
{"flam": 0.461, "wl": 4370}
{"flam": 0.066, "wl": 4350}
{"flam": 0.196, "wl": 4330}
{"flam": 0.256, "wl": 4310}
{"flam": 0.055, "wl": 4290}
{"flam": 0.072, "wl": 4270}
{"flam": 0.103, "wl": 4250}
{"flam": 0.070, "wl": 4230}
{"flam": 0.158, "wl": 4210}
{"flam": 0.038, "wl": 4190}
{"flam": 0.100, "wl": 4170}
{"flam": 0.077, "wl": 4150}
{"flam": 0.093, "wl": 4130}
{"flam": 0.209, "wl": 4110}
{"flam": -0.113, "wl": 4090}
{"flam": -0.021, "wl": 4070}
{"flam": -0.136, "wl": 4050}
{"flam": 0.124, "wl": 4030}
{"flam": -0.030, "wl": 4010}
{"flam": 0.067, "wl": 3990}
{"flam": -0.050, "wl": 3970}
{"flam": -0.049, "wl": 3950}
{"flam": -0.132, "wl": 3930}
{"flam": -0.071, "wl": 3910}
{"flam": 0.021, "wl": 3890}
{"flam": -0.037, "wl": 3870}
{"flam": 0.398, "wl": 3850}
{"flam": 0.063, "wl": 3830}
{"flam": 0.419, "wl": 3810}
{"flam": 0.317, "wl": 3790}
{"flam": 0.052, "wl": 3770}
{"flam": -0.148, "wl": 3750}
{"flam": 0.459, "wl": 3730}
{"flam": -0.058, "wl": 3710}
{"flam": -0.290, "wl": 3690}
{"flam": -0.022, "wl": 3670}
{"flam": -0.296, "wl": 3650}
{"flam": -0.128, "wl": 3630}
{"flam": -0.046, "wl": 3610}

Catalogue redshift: 0.842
